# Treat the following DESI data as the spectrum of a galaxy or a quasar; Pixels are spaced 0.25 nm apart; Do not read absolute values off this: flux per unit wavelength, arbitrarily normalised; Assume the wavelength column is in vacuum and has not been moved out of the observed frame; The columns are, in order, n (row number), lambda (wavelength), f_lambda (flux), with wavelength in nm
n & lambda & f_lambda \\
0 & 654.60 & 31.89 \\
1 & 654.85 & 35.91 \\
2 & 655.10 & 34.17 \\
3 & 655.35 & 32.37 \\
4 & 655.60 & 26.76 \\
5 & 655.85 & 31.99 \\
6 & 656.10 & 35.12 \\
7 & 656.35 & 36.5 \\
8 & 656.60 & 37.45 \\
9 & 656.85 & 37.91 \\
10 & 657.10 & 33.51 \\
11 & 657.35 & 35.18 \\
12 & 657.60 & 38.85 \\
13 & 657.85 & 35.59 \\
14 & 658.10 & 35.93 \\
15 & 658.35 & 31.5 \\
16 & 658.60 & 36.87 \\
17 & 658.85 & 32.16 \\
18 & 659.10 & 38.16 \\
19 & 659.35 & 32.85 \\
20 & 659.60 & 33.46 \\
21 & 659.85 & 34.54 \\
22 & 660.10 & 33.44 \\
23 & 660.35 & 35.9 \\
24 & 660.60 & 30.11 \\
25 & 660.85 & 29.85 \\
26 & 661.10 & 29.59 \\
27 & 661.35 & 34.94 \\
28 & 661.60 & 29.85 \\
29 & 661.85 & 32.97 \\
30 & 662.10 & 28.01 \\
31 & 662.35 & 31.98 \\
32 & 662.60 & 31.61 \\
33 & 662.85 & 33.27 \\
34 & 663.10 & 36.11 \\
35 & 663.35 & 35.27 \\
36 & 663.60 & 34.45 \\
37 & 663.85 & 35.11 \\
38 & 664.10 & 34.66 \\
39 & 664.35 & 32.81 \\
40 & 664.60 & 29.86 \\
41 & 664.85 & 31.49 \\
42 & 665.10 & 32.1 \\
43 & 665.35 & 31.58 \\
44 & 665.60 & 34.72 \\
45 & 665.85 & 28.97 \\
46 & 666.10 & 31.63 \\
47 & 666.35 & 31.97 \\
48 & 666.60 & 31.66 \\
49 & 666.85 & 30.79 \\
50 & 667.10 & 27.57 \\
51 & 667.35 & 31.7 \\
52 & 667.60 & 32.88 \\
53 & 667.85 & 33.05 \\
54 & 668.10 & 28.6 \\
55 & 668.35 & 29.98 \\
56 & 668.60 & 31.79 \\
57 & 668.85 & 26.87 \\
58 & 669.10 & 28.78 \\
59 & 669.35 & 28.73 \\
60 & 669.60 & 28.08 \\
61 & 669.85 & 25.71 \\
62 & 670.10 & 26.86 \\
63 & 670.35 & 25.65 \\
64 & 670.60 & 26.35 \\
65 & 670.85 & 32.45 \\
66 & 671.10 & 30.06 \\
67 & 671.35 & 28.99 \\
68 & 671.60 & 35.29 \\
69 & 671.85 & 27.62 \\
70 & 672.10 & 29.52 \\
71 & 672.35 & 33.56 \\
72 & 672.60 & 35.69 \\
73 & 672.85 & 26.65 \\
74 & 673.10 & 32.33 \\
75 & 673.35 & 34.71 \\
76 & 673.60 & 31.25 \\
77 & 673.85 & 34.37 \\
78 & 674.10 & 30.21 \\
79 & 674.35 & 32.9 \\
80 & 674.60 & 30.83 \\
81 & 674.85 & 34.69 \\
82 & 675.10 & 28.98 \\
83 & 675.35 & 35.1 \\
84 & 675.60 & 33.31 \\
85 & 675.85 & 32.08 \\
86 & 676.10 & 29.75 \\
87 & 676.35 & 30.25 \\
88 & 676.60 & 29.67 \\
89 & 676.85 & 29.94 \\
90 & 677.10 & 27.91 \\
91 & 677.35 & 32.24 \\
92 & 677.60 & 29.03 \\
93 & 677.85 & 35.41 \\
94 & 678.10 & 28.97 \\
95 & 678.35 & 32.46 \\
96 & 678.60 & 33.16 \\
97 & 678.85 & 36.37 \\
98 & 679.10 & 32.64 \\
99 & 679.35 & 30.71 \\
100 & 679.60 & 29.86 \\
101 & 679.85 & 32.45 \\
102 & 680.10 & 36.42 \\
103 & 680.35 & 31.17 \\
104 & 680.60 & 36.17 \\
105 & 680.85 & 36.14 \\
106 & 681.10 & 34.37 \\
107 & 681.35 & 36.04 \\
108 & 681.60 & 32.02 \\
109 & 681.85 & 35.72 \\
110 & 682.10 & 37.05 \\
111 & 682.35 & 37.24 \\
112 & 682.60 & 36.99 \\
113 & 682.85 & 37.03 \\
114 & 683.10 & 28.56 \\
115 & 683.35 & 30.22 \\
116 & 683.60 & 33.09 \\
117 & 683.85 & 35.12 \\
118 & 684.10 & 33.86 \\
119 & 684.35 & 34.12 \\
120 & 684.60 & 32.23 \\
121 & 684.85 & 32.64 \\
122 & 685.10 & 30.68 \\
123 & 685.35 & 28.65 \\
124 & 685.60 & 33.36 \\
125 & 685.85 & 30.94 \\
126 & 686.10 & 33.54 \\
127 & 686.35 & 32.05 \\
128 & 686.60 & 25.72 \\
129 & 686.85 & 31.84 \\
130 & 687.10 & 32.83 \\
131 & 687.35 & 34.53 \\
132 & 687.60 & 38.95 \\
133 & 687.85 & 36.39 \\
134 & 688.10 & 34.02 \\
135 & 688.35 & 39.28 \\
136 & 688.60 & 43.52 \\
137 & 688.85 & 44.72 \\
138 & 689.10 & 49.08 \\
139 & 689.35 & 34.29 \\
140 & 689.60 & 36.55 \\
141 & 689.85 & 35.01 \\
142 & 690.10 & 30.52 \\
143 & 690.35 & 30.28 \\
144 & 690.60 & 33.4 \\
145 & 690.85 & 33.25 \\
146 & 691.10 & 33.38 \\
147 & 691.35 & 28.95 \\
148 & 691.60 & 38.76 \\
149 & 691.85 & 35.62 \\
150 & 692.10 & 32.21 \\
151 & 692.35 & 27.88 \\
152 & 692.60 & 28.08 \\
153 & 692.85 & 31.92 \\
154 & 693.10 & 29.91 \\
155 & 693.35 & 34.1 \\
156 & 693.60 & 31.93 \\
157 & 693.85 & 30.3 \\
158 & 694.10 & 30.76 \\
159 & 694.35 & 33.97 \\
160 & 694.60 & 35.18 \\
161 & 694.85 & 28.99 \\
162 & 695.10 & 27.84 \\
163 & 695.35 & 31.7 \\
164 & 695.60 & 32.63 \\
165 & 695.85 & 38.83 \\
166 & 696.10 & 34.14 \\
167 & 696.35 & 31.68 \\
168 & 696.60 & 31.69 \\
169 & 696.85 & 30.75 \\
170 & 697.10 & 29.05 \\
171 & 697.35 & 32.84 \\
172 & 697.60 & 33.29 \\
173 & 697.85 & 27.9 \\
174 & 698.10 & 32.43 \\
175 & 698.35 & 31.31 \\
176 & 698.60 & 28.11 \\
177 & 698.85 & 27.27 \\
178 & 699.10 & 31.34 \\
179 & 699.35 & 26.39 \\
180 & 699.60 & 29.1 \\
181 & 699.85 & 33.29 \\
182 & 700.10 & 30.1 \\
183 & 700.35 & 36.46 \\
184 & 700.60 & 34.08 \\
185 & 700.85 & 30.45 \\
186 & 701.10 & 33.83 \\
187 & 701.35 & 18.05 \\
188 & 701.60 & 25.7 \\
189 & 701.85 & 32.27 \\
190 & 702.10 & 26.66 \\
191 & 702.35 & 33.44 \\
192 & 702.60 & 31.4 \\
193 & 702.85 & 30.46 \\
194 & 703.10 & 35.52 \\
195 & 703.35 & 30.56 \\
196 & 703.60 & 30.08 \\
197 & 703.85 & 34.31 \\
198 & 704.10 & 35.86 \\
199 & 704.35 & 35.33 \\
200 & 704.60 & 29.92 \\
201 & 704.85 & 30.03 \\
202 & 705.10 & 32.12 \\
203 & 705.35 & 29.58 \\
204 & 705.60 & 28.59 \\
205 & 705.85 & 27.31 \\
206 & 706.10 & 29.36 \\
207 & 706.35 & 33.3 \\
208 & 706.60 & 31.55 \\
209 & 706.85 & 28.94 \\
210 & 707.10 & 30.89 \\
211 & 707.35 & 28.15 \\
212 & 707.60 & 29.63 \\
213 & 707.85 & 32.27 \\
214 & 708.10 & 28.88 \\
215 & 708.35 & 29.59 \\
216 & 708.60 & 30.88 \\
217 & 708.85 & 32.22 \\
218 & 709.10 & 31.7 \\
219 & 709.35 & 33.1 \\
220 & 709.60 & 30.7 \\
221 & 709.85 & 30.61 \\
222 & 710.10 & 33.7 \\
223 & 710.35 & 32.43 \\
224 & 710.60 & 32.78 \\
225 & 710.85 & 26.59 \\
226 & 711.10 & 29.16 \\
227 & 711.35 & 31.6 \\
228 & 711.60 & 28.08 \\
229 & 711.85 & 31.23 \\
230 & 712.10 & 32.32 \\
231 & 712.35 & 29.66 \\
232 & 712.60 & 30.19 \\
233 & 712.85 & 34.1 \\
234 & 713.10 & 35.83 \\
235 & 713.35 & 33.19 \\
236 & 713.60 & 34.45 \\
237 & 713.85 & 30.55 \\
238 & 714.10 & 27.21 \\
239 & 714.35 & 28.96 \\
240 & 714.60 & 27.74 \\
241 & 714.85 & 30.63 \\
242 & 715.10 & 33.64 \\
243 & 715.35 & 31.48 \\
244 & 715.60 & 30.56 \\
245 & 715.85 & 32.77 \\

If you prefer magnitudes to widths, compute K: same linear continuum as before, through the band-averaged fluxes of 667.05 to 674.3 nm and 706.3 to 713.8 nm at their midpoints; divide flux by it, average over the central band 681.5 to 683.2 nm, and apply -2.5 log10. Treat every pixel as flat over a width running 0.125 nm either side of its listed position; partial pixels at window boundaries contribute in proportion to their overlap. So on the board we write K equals -0.15 mag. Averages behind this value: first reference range 30.2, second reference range 31.2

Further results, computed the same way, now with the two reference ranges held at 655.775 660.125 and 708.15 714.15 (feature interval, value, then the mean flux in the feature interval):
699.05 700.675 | 0.023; 31.5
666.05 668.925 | 0.123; 30.8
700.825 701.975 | 0.152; 27.9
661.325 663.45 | 0.074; 32.5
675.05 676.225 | 0.061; 32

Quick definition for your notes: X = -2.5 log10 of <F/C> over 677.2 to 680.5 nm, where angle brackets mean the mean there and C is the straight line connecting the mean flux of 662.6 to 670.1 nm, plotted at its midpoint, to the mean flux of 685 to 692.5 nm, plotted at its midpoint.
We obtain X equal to 0.02 mag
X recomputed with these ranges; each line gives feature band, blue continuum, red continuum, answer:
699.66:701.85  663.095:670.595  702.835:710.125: 0.03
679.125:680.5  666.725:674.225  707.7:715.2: -0.06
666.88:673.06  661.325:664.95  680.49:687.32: 0.11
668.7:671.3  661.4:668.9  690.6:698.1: 0.14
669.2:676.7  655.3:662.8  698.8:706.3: 0.06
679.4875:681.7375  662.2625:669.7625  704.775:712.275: -0.09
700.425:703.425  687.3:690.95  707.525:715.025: 0.11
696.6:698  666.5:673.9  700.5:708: -0.01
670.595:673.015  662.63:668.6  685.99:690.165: 0.08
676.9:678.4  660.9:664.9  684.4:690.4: 0.10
